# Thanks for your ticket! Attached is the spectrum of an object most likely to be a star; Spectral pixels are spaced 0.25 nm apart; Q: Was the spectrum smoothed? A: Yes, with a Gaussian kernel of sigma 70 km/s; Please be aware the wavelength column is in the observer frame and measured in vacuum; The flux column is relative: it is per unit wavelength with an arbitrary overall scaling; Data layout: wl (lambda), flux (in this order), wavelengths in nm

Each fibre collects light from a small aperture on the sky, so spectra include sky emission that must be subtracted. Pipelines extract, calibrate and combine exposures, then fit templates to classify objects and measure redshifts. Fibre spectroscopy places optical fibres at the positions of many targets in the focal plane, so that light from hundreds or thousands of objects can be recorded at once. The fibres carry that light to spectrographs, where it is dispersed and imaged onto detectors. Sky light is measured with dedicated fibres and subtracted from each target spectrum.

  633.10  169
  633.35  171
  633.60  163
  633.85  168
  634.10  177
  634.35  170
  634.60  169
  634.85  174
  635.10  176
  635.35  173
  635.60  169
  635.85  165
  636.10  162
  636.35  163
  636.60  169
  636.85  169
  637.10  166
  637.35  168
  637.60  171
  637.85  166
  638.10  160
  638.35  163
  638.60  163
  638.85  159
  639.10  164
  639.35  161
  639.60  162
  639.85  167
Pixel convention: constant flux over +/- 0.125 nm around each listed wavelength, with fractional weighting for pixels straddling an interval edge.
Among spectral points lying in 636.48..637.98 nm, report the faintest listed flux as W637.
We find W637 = 166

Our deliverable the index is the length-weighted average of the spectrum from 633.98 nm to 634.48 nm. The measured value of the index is 173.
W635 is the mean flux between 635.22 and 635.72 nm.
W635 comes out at 171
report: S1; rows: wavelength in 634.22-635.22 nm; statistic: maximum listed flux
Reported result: 176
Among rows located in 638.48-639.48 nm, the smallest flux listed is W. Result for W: 159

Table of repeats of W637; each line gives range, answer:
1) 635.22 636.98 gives 162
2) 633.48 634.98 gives 163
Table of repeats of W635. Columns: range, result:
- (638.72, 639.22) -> 161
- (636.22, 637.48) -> 167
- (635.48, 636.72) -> 166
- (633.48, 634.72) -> 169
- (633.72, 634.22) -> 172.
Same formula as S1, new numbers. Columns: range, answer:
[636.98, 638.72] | 171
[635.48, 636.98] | 169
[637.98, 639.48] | 164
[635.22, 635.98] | 173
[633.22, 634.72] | 177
